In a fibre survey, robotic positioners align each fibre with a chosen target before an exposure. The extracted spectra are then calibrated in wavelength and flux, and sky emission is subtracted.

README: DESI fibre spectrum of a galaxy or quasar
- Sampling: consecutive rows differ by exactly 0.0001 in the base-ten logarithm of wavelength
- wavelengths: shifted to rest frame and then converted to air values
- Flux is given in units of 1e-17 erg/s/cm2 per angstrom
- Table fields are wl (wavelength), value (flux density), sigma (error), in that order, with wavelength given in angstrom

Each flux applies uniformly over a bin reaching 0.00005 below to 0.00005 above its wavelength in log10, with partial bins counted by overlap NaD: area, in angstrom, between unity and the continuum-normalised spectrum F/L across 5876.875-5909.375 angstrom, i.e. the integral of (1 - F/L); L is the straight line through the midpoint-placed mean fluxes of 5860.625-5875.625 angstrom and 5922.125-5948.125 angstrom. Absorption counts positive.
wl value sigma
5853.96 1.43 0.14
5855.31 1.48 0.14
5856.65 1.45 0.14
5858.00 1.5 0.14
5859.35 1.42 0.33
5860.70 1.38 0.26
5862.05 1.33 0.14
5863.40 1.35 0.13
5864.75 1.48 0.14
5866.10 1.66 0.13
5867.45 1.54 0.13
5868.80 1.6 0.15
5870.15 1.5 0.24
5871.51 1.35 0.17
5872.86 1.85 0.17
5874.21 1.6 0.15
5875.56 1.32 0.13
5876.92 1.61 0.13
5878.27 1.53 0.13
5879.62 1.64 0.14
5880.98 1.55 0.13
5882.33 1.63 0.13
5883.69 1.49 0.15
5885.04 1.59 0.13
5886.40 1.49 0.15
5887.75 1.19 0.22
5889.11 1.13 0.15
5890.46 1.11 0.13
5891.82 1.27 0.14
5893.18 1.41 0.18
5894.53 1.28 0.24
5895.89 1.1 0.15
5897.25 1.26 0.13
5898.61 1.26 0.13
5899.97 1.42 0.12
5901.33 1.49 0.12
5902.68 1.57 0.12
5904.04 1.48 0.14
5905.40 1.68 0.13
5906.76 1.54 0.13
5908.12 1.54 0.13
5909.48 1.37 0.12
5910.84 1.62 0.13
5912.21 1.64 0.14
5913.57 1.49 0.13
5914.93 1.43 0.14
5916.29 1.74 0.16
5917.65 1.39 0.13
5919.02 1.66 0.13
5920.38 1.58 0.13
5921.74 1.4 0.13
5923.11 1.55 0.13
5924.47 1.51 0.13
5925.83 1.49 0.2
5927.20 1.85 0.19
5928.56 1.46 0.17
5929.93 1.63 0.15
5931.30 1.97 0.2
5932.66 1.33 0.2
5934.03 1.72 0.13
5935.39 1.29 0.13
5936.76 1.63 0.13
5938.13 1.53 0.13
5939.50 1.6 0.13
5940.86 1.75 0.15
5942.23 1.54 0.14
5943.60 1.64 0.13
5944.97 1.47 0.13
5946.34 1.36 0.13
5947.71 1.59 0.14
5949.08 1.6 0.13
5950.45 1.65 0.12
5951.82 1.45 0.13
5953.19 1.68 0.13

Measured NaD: 2.3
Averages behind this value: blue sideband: 1.51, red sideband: 1.57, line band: 1.42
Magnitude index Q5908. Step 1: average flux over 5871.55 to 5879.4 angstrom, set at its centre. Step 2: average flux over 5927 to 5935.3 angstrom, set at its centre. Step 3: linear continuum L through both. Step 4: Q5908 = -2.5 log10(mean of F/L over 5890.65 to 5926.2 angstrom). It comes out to 0.10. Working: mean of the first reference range 1.57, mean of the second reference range 1.62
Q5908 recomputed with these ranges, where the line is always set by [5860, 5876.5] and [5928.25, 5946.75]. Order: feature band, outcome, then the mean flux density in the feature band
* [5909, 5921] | 0.00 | 1.55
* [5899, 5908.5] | 0.01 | 1.52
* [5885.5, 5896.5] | 0.21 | 1.26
